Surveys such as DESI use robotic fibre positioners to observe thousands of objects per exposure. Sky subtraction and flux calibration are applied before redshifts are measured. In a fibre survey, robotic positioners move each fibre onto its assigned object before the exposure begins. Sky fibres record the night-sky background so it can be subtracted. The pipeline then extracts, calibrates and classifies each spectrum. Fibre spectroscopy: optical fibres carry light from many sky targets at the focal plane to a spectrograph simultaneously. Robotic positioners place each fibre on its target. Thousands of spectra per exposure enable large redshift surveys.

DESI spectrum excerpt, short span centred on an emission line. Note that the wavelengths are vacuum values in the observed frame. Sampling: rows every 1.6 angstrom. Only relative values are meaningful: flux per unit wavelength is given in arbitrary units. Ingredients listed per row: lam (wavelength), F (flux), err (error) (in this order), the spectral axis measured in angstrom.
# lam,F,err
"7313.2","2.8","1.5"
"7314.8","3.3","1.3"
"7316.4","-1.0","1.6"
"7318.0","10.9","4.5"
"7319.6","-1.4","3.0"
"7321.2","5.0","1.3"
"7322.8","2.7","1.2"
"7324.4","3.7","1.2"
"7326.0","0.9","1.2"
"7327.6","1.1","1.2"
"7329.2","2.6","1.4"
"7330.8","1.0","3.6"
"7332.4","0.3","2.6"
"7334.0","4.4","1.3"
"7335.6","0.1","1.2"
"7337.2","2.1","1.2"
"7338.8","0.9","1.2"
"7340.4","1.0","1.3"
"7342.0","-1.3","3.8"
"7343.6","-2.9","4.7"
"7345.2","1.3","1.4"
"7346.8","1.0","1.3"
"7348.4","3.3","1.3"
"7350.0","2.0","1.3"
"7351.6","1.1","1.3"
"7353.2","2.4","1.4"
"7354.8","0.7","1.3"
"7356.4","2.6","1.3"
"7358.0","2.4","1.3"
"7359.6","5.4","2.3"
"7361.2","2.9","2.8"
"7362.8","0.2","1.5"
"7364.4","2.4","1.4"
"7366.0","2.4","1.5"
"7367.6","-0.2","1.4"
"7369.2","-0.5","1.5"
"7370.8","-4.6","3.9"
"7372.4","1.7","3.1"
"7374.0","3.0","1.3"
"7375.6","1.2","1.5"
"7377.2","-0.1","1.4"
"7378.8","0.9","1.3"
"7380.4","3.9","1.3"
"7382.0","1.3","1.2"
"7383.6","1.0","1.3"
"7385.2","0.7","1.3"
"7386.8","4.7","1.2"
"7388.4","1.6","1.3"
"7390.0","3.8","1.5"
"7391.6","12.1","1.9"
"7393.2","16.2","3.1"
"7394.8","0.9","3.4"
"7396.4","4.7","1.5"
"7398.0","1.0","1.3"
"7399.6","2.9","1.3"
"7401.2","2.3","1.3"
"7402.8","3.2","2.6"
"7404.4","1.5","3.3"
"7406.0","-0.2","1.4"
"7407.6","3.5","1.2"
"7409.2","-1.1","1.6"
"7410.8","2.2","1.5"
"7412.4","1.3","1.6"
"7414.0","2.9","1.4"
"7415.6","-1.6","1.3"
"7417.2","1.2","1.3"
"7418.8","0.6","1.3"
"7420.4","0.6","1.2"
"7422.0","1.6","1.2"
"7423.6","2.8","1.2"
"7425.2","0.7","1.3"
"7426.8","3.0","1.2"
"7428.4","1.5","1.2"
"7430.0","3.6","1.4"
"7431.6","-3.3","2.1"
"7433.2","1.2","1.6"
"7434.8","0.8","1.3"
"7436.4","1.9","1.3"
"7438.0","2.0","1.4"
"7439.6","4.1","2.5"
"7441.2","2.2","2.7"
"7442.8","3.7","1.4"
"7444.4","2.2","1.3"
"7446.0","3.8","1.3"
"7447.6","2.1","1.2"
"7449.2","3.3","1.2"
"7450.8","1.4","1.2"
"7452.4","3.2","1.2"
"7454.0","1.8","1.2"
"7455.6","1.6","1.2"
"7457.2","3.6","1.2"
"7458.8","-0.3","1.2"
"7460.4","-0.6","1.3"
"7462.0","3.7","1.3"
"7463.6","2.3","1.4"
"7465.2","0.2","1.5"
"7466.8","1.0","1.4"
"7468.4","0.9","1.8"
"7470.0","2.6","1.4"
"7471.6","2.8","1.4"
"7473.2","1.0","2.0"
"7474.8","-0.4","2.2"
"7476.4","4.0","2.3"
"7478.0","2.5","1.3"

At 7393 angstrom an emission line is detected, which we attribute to H-gamma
